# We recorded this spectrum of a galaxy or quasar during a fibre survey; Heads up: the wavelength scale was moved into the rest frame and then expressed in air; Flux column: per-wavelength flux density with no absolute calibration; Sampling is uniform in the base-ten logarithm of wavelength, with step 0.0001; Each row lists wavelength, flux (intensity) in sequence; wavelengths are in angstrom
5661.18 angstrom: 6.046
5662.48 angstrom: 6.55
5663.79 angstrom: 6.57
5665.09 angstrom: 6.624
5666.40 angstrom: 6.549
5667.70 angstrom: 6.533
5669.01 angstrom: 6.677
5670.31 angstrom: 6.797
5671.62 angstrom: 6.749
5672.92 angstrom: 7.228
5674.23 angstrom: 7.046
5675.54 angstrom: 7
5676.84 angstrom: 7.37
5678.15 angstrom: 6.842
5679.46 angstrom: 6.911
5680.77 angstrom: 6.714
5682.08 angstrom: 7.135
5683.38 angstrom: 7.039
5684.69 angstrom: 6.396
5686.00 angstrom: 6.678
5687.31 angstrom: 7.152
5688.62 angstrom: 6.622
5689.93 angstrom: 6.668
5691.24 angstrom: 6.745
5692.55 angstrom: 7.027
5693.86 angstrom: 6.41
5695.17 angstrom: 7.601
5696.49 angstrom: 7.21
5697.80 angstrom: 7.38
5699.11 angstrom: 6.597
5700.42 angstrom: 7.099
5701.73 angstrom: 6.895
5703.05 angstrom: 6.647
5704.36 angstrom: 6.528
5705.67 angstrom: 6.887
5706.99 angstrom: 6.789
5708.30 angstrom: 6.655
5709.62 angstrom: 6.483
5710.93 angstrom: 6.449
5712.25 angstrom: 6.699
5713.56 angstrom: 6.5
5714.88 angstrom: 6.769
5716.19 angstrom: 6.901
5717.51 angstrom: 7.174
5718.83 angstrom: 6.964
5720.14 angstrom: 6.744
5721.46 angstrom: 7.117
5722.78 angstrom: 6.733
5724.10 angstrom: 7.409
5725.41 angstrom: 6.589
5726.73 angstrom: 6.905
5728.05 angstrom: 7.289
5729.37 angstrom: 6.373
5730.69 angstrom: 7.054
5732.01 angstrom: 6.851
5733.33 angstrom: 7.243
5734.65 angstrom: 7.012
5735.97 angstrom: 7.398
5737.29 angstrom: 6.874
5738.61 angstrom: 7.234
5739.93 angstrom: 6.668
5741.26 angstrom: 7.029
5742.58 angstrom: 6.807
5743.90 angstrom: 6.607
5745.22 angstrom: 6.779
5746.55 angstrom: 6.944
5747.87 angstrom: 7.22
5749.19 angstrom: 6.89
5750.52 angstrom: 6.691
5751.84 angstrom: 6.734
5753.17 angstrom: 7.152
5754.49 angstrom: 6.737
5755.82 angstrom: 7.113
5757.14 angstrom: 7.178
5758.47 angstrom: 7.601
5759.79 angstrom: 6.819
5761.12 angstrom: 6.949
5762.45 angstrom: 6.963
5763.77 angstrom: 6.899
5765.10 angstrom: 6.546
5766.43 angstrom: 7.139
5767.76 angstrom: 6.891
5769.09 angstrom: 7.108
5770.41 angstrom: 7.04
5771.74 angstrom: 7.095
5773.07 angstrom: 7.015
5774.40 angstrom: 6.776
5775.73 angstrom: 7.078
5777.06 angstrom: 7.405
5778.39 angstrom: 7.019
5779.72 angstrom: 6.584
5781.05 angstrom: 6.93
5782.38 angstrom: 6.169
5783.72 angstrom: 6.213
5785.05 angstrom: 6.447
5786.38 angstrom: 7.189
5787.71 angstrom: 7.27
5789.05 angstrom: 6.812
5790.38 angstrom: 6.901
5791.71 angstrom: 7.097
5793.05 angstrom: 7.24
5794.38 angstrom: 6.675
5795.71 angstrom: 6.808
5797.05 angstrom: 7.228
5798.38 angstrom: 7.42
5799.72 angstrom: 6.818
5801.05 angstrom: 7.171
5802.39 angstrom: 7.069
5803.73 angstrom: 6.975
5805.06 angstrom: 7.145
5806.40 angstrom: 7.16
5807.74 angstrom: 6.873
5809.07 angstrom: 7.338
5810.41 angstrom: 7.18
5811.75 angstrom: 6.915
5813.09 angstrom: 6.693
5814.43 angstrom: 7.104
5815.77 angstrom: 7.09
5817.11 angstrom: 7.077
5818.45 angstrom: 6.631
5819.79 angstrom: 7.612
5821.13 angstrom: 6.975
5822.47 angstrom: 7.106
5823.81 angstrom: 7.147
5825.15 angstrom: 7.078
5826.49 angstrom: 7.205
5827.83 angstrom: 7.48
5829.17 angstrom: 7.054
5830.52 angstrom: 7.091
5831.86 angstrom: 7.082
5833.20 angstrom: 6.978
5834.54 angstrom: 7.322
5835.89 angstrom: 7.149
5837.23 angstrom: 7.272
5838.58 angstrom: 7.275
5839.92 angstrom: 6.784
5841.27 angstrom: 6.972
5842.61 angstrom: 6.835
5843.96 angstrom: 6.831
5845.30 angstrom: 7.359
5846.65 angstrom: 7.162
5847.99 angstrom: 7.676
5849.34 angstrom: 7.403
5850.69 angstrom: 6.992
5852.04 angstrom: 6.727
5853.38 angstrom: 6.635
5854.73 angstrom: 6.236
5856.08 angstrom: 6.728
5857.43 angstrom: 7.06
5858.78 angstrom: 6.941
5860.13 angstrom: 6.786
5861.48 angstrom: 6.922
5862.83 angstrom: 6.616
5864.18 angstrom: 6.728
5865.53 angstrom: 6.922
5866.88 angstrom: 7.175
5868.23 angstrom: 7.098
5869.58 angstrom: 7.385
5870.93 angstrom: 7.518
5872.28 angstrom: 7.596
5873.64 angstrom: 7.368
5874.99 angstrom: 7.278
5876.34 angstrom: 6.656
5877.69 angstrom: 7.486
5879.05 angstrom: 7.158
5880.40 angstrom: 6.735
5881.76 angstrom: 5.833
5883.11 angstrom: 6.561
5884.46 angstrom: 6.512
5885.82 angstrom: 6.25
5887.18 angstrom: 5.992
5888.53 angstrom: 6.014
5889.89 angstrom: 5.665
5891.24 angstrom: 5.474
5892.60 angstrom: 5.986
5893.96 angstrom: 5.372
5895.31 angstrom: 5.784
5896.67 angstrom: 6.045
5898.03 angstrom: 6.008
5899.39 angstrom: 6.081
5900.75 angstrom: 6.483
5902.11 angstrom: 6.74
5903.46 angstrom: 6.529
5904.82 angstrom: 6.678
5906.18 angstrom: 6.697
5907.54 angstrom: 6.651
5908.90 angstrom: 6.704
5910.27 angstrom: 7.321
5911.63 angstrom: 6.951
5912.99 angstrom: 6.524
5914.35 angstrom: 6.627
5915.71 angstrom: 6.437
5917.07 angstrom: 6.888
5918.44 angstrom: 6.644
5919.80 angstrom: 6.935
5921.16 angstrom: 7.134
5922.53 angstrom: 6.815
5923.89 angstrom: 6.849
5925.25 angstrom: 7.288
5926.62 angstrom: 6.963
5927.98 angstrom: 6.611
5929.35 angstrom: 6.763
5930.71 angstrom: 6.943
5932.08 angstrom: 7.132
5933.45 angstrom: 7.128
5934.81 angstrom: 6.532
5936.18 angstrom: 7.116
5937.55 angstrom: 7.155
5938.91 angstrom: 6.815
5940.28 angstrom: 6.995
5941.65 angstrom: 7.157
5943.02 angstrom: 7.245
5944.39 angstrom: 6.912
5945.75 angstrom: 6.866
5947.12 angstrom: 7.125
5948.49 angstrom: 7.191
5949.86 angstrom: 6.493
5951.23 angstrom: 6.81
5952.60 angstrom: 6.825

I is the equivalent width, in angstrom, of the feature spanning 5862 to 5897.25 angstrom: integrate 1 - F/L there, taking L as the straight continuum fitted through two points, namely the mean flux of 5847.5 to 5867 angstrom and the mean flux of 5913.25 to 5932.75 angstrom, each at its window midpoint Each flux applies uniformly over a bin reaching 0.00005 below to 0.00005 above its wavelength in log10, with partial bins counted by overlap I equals 1.5 angstrom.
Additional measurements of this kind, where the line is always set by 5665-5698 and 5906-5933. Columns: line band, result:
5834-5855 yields -0.6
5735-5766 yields -0.3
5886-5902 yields 2.1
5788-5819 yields -0.7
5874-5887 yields 0.3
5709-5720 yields 0.2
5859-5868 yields 0.0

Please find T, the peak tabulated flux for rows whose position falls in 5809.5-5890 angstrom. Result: 7.676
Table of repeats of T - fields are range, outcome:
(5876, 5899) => 7.486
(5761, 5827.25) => 7.612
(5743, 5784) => 7.601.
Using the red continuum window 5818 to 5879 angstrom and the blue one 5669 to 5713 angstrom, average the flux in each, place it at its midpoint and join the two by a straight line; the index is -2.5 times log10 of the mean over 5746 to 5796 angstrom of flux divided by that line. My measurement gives 0.01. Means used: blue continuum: 6.86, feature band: 6.93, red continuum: 7.08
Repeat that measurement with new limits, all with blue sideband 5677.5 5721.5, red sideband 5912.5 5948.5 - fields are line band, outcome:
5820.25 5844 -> -0.03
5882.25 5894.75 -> 0.16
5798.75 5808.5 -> -0.03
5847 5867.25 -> 0.00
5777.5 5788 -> 0.02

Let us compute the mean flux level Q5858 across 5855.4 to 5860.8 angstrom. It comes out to 6.87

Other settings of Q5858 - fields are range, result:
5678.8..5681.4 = 6.8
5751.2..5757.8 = 6.98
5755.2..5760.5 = 7.18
